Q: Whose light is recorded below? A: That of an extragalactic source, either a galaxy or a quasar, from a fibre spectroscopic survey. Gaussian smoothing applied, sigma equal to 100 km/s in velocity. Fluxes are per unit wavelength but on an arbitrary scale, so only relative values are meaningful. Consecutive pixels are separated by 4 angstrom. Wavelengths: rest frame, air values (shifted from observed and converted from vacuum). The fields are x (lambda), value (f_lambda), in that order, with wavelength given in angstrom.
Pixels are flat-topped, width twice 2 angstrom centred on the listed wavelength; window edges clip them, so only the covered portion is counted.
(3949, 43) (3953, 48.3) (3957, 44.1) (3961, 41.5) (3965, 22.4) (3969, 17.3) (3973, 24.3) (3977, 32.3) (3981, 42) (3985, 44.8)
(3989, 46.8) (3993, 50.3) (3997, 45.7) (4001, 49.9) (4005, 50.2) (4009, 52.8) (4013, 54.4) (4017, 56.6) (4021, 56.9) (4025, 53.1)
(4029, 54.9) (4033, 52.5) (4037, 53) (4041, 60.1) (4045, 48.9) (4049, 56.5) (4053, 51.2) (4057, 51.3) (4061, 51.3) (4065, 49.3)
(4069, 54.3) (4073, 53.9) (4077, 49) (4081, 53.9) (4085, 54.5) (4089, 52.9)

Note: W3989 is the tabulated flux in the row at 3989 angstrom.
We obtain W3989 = 46.8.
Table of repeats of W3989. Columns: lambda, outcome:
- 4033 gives 52.5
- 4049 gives 56.5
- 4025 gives 53.1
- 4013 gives 54.4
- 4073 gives 53.9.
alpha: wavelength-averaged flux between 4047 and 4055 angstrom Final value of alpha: 53.9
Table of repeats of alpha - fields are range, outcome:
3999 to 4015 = 51.8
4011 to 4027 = 55.2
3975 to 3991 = 41.5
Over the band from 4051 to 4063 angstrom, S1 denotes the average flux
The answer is 51.3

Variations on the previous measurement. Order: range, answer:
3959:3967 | 31.9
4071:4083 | 52.3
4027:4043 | 55.1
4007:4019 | 54.6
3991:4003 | 48.6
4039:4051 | 55.2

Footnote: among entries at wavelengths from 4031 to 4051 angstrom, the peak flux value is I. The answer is 60.1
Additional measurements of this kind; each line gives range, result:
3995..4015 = 54.4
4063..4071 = 54.3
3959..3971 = 41.5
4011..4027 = 56.9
